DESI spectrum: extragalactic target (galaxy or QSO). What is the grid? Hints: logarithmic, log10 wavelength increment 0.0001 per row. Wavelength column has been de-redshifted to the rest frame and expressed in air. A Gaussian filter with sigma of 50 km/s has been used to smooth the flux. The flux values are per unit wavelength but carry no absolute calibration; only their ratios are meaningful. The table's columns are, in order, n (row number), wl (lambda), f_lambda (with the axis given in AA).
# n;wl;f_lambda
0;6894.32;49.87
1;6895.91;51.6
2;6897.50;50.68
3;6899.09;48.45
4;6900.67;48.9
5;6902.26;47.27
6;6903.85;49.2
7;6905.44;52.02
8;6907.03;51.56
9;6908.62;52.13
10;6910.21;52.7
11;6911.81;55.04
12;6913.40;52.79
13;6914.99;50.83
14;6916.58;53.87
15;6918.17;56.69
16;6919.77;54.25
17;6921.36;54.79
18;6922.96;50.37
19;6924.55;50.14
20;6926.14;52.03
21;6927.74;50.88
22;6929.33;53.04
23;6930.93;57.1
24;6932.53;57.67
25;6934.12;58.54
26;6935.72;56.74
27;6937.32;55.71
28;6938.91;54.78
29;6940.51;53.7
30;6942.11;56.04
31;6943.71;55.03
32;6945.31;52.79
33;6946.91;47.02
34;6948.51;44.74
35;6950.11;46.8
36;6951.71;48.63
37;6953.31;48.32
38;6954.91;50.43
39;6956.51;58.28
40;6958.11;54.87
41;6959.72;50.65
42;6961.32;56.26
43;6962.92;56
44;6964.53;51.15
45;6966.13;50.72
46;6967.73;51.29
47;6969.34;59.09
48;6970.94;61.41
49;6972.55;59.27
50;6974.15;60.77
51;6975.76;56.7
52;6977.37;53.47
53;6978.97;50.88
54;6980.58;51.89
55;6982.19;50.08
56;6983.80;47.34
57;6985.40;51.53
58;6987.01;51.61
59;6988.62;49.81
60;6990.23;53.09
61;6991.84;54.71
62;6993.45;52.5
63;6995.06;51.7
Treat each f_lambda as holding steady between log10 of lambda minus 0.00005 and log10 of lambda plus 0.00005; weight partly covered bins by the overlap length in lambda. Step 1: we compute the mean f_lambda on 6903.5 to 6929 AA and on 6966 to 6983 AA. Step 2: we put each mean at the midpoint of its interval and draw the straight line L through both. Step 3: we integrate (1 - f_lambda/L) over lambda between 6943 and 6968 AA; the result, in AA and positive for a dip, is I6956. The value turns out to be 1.34 AA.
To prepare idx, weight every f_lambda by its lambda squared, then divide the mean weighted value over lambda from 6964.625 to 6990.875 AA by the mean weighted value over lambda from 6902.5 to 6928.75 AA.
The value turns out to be 1.04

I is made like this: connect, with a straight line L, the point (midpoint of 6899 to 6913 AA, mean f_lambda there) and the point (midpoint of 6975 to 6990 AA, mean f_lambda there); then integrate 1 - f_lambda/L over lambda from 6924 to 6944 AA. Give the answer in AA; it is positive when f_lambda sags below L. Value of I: -1.4 AA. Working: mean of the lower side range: 51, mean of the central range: 54.8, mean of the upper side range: 51.5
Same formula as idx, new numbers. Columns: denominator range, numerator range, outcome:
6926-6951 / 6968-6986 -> 1.04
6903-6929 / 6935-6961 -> 1.00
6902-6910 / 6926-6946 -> 1.09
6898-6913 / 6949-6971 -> 1.05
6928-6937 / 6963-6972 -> 0.99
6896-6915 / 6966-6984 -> 1.10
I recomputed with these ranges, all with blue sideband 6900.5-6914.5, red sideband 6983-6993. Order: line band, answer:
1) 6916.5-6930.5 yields -0.4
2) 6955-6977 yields -1.8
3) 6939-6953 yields 0.2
